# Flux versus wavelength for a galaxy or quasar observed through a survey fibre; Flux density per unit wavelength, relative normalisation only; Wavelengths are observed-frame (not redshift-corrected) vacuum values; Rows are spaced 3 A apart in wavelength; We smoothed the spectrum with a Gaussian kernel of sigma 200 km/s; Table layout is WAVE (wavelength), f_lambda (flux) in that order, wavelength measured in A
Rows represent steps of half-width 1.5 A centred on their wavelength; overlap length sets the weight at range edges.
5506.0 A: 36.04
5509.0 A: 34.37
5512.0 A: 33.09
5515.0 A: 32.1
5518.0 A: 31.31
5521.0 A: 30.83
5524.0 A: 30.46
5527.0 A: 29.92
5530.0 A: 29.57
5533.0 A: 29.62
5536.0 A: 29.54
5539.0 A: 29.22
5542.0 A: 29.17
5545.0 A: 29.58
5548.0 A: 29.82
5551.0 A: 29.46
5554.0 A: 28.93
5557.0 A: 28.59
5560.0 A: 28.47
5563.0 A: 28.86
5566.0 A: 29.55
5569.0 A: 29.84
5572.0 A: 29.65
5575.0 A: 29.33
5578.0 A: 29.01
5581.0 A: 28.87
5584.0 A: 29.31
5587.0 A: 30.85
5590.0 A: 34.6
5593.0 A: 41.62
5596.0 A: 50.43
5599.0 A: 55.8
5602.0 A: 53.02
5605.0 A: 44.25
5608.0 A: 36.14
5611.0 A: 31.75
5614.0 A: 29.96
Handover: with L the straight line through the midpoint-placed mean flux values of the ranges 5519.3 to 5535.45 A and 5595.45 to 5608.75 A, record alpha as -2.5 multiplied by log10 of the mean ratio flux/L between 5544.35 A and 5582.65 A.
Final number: 0.31 mag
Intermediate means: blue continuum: 30.1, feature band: 29.2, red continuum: 48.4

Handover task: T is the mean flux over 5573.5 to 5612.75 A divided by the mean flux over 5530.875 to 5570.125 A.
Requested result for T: 1.3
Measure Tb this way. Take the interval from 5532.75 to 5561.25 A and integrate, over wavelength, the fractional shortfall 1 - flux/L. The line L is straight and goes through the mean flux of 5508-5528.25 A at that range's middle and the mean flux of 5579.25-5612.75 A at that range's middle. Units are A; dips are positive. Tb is 4.4 A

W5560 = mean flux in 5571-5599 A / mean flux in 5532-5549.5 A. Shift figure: 1.19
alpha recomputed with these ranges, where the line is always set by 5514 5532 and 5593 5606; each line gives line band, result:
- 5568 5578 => 0.42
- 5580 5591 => 0.45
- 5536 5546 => 0.20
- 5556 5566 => 0.37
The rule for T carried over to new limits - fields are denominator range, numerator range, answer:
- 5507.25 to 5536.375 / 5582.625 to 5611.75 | 1.32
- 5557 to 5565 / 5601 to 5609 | 1.55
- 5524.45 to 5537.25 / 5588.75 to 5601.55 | 1.56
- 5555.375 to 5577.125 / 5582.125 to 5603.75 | 1.44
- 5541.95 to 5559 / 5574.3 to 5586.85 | 1.00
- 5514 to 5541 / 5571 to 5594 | 1.04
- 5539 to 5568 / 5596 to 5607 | 1.72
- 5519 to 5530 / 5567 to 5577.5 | 0.97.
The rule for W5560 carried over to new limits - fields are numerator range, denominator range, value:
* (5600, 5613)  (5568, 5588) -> 1.40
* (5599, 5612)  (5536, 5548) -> 1.47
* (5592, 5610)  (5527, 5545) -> 1.58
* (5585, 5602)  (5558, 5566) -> 1.50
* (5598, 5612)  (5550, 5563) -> 1.53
